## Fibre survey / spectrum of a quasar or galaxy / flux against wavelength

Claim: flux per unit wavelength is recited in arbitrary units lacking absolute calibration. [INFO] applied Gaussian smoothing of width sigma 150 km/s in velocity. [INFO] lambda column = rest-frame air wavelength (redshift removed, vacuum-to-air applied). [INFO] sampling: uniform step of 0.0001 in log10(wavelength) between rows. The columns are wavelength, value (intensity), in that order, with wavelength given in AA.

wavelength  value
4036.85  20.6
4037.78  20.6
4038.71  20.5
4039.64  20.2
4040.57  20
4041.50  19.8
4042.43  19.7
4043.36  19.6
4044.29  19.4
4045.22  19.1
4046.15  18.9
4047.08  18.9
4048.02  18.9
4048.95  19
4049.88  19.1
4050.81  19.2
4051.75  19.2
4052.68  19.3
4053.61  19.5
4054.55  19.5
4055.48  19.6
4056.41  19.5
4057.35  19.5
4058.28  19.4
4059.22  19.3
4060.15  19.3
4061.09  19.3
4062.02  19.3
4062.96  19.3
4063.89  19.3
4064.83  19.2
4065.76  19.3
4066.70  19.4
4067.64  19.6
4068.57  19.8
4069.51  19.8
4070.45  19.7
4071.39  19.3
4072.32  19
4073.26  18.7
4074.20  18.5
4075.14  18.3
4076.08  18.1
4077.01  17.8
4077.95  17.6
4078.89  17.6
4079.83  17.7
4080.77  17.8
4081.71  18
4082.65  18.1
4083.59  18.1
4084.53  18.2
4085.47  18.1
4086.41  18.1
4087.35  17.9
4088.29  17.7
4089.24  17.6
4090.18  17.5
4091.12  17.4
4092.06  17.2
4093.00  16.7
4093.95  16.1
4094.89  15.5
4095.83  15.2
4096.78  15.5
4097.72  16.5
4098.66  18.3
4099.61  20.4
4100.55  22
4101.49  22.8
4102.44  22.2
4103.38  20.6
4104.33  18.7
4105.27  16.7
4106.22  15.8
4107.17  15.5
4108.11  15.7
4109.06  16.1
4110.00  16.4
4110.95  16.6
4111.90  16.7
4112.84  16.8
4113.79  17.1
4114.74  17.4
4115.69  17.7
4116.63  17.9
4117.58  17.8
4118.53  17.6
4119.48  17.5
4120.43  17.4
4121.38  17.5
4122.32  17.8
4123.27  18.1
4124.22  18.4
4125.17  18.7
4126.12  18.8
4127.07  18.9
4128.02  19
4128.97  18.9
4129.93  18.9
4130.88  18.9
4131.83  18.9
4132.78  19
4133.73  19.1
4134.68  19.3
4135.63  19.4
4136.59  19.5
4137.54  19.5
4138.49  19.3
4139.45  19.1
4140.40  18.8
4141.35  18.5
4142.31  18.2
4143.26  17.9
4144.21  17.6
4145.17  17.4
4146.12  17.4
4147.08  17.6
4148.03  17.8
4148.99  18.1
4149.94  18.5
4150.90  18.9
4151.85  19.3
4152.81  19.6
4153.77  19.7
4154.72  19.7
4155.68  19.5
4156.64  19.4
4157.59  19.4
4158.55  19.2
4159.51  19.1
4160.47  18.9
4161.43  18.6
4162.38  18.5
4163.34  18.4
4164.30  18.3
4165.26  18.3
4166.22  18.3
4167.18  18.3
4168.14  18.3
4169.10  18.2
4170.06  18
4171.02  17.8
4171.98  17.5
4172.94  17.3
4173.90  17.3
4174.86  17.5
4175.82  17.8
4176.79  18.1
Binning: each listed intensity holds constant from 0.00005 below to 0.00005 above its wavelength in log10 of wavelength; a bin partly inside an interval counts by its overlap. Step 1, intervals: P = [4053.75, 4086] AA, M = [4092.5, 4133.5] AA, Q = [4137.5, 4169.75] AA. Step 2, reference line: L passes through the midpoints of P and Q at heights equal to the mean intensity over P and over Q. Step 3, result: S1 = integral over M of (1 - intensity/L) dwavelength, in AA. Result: 1.8 AA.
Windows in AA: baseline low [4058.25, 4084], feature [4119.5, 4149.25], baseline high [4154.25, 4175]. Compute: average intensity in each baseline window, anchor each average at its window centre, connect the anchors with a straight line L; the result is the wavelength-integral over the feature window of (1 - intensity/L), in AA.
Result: 0.1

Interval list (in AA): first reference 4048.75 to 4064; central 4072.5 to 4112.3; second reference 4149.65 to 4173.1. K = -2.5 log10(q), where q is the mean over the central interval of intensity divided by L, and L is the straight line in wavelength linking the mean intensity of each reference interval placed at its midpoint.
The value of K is 0.08 mag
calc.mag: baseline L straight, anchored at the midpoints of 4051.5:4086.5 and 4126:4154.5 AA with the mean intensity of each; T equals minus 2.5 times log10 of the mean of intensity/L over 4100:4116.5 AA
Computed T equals 0.05 mag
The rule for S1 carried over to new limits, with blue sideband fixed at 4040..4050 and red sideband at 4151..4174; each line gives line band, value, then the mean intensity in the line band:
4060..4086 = 0.6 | 18.7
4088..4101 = 1.1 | 17.4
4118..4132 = 0.4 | 18.3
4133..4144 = -0.1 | 18.9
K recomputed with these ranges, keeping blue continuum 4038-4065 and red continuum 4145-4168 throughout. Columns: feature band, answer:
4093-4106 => 0.04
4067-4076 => 0.01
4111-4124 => 0.09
